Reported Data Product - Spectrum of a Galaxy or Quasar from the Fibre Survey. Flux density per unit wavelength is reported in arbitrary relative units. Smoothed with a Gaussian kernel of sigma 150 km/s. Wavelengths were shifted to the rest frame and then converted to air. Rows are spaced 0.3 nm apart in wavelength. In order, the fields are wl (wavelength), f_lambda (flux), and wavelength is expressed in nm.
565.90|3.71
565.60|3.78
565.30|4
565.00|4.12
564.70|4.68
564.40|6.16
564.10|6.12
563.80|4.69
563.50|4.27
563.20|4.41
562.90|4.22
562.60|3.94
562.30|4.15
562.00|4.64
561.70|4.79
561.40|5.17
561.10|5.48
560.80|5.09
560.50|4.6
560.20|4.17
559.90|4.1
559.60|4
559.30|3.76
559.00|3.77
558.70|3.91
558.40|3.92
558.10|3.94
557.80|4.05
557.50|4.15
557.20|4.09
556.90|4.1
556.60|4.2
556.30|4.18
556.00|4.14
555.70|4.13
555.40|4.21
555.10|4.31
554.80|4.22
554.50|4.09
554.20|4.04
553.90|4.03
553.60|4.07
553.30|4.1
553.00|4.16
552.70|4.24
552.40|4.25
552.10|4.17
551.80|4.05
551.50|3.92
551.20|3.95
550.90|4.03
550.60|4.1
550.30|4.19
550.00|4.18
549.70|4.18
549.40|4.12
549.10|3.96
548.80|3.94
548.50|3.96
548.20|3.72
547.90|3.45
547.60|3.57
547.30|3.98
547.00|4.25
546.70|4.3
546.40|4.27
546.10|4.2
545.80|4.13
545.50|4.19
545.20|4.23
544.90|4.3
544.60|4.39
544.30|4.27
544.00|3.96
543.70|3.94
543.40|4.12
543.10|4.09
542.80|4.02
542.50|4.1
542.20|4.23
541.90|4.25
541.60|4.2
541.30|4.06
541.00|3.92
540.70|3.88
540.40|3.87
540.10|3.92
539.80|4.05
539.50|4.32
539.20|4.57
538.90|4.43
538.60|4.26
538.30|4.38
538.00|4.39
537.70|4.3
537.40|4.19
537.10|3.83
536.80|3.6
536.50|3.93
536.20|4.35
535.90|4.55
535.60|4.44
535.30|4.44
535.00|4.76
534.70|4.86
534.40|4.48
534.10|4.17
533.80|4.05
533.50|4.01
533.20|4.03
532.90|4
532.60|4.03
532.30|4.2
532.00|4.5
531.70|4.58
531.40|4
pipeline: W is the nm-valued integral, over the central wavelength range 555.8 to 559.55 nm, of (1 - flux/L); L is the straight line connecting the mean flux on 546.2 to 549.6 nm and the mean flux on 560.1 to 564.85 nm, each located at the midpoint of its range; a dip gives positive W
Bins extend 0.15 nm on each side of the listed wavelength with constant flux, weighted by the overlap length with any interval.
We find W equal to 0.41 nm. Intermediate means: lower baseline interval 3.96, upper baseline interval 4.79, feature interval 4.02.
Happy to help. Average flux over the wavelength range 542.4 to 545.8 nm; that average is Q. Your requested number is 4.15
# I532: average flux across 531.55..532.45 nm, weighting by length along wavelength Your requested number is 4.43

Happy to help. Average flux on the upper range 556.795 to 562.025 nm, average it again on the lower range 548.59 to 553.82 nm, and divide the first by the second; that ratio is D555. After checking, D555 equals 1.1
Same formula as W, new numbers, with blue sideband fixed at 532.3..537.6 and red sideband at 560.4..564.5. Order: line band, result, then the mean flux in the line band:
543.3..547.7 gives 0.301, 4.15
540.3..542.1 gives 0.131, 4.04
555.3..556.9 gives 0.178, 4.16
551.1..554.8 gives 0.416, 4.1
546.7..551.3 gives 0.554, 3.98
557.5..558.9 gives 0.225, 3.97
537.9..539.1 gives -0.021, 4.37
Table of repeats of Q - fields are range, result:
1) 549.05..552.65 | 4.1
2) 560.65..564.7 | 4.85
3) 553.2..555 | 4.1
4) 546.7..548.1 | 3.86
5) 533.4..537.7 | 4.27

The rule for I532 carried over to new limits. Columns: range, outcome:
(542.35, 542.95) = 4.06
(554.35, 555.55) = 4.21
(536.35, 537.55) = 3.89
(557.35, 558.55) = 4.01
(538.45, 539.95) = 4.33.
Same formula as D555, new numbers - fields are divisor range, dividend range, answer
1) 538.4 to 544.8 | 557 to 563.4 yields 1.04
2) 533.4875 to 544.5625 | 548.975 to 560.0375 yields 0.97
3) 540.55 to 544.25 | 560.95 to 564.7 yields 1.19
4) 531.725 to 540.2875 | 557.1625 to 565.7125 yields 1.04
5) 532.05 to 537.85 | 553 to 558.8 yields 0.97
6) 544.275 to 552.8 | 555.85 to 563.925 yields 1.05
